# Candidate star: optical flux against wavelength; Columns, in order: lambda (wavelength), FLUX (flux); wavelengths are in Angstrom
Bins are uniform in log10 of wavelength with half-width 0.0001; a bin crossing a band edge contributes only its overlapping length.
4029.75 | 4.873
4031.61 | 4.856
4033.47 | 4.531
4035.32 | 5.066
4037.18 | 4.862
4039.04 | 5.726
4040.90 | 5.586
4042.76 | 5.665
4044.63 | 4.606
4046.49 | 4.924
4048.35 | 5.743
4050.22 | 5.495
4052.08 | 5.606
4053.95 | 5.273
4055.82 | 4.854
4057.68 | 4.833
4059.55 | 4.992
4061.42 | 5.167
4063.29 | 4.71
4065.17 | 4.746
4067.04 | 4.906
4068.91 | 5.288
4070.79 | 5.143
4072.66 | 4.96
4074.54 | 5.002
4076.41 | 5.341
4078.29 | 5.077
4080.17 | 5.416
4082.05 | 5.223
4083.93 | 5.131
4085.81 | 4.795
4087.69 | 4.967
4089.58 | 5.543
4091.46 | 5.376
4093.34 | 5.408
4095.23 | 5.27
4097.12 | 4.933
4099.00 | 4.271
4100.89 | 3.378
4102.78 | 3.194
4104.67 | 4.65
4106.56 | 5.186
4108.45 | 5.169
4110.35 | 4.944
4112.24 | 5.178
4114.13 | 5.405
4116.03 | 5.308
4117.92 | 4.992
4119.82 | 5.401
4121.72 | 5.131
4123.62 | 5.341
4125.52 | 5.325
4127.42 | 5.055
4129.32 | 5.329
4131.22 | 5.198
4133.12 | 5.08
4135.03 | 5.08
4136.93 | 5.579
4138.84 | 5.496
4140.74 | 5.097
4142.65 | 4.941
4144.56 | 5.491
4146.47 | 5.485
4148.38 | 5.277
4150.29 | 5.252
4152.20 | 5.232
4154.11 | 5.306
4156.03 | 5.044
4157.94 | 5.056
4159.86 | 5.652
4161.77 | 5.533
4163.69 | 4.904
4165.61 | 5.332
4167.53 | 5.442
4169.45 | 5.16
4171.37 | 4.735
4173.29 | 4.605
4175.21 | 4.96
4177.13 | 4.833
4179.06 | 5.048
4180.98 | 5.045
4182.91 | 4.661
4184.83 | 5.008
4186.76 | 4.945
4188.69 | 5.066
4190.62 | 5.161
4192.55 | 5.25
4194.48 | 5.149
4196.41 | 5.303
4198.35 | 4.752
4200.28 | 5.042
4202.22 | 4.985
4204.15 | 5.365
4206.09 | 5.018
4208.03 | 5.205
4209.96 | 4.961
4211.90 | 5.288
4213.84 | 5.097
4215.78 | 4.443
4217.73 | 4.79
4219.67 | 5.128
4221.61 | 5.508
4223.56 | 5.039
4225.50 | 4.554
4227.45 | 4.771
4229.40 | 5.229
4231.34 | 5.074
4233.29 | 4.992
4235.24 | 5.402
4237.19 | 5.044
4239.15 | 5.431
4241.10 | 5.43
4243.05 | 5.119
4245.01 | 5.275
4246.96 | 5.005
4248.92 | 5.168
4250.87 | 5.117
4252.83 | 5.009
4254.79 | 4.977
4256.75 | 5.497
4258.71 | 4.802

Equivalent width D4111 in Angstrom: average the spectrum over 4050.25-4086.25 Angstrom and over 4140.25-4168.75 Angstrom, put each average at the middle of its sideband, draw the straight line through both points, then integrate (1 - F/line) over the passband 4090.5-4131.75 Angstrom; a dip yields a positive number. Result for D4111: 1.7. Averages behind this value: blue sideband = 5.09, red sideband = 5.27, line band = 4.97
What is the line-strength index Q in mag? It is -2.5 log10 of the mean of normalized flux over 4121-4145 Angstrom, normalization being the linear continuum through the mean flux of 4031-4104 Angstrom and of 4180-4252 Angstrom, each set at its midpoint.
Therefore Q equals -0.041 mag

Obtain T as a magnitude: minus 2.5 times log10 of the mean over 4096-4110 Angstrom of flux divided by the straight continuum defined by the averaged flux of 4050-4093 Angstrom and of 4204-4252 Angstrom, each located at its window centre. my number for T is 0.16 mag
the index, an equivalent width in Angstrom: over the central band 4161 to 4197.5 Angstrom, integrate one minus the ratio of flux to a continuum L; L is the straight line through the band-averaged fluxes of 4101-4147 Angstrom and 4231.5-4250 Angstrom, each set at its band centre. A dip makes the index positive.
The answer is 0.6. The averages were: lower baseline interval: 5.09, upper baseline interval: 5.2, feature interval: 5.06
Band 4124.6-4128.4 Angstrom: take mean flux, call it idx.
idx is 5.19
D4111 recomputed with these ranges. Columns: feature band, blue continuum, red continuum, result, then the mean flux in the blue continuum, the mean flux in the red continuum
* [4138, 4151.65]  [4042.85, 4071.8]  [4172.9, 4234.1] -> -0.65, 5.1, 5.01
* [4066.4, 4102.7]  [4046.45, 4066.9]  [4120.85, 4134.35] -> 1.23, 5.12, 5.21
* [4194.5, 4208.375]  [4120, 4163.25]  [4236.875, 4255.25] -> 0.31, 5.27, 5.17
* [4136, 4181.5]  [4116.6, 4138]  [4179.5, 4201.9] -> -0.49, 5.23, 5.03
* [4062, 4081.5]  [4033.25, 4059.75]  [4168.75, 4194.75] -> 0.37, 5.21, 4.97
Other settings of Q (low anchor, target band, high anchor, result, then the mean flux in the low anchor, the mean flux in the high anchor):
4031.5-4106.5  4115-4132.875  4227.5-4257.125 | -0.034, 5.02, 5.17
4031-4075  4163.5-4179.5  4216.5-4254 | 0.022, 5.11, 5.1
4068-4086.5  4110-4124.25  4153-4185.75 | -0.022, 5.14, 5.08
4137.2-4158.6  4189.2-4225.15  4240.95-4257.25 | 0.026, 5.26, 5.16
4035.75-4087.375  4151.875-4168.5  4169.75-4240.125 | -0.045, 5.15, 5.03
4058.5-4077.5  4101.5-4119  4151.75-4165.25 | 0.057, 5.02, 5.25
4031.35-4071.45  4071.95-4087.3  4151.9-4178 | 0.001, 5.12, 5.13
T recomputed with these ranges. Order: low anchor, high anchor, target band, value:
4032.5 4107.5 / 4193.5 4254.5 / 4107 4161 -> -0.04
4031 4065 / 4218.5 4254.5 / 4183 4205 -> 0.01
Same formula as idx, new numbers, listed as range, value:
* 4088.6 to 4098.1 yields 5.3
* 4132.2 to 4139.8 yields 5.31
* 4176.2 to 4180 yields 4.93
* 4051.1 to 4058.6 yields 5.15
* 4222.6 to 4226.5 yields 4.8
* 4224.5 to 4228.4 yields 4.67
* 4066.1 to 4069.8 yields 5.1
